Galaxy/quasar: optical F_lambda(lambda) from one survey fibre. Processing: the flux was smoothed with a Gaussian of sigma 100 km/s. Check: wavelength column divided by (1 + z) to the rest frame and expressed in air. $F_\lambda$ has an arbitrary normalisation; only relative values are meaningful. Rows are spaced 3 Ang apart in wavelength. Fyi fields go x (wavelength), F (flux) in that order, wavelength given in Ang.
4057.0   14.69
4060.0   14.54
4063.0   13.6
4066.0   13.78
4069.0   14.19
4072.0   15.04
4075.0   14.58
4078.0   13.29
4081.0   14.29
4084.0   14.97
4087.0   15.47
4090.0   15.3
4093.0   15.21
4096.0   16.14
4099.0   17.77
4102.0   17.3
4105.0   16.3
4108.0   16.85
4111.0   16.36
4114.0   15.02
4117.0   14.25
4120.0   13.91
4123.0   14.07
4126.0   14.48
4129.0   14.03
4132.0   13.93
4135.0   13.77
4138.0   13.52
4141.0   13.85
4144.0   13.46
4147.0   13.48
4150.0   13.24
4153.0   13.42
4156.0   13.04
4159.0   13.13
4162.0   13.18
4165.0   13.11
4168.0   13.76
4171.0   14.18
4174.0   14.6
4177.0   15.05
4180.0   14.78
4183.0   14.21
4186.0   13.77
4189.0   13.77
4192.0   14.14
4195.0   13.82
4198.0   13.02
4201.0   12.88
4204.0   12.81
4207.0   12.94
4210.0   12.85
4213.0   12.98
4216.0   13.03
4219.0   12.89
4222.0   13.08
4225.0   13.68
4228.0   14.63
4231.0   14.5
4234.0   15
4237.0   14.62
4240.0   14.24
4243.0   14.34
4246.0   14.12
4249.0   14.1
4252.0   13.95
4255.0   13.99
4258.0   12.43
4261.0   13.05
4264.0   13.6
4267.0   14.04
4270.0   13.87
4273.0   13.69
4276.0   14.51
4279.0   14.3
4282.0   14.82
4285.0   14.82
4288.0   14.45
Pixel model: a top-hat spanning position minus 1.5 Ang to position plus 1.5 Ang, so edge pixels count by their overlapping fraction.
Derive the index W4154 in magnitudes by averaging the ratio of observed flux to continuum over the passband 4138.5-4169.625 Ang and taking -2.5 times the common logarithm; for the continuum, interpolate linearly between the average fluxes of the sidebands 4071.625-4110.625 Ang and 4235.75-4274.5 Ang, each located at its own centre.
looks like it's 0.12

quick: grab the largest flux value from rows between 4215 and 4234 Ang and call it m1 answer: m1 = 15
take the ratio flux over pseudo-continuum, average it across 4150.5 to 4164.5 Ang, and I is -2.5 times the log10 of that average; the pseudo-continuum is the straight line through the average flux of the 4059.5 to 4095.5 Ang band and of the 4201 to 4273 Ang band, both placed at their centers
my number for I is 0.07 mag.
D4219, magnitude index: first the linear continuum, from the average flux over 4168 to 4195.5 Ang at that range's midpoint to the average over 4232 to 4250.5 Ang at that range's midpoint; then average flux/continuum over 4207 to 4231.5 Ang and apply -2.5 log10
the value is 0.08 mag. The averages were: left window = 14.2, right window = 14.4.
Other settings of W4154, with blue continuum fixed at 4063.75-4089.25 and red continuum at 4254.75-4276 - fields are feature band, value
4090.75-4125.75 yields -0.100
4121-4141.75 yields 0.019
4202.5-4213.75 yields 0.077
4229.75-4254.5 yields -0.052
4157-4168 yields 0.066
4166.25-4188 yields -0.025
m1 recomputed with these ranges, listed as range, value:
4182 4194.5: 14.21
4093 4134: 17.77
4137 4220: 15.05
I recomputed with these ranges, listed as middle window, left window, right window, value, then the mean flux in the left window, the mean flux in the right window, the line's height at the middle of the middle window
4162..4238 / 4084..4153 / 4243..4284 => 0.045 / 14.9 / 13.9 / 14.3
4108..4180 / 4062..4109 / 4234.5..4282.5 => 0.060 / 15.3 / 14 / 14.8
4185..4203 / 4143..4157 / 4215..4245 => 0.013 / 13.3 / 14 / 13.7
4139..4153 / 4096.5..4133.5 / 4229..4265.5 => 0.118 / 15.4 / 14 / 15.1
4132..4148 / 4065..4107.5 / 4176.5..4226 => 0.062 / 15.3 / 13.5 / 14.5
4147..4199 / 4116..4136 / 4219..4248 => 0.026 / 14.1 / 14.2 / 14.1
